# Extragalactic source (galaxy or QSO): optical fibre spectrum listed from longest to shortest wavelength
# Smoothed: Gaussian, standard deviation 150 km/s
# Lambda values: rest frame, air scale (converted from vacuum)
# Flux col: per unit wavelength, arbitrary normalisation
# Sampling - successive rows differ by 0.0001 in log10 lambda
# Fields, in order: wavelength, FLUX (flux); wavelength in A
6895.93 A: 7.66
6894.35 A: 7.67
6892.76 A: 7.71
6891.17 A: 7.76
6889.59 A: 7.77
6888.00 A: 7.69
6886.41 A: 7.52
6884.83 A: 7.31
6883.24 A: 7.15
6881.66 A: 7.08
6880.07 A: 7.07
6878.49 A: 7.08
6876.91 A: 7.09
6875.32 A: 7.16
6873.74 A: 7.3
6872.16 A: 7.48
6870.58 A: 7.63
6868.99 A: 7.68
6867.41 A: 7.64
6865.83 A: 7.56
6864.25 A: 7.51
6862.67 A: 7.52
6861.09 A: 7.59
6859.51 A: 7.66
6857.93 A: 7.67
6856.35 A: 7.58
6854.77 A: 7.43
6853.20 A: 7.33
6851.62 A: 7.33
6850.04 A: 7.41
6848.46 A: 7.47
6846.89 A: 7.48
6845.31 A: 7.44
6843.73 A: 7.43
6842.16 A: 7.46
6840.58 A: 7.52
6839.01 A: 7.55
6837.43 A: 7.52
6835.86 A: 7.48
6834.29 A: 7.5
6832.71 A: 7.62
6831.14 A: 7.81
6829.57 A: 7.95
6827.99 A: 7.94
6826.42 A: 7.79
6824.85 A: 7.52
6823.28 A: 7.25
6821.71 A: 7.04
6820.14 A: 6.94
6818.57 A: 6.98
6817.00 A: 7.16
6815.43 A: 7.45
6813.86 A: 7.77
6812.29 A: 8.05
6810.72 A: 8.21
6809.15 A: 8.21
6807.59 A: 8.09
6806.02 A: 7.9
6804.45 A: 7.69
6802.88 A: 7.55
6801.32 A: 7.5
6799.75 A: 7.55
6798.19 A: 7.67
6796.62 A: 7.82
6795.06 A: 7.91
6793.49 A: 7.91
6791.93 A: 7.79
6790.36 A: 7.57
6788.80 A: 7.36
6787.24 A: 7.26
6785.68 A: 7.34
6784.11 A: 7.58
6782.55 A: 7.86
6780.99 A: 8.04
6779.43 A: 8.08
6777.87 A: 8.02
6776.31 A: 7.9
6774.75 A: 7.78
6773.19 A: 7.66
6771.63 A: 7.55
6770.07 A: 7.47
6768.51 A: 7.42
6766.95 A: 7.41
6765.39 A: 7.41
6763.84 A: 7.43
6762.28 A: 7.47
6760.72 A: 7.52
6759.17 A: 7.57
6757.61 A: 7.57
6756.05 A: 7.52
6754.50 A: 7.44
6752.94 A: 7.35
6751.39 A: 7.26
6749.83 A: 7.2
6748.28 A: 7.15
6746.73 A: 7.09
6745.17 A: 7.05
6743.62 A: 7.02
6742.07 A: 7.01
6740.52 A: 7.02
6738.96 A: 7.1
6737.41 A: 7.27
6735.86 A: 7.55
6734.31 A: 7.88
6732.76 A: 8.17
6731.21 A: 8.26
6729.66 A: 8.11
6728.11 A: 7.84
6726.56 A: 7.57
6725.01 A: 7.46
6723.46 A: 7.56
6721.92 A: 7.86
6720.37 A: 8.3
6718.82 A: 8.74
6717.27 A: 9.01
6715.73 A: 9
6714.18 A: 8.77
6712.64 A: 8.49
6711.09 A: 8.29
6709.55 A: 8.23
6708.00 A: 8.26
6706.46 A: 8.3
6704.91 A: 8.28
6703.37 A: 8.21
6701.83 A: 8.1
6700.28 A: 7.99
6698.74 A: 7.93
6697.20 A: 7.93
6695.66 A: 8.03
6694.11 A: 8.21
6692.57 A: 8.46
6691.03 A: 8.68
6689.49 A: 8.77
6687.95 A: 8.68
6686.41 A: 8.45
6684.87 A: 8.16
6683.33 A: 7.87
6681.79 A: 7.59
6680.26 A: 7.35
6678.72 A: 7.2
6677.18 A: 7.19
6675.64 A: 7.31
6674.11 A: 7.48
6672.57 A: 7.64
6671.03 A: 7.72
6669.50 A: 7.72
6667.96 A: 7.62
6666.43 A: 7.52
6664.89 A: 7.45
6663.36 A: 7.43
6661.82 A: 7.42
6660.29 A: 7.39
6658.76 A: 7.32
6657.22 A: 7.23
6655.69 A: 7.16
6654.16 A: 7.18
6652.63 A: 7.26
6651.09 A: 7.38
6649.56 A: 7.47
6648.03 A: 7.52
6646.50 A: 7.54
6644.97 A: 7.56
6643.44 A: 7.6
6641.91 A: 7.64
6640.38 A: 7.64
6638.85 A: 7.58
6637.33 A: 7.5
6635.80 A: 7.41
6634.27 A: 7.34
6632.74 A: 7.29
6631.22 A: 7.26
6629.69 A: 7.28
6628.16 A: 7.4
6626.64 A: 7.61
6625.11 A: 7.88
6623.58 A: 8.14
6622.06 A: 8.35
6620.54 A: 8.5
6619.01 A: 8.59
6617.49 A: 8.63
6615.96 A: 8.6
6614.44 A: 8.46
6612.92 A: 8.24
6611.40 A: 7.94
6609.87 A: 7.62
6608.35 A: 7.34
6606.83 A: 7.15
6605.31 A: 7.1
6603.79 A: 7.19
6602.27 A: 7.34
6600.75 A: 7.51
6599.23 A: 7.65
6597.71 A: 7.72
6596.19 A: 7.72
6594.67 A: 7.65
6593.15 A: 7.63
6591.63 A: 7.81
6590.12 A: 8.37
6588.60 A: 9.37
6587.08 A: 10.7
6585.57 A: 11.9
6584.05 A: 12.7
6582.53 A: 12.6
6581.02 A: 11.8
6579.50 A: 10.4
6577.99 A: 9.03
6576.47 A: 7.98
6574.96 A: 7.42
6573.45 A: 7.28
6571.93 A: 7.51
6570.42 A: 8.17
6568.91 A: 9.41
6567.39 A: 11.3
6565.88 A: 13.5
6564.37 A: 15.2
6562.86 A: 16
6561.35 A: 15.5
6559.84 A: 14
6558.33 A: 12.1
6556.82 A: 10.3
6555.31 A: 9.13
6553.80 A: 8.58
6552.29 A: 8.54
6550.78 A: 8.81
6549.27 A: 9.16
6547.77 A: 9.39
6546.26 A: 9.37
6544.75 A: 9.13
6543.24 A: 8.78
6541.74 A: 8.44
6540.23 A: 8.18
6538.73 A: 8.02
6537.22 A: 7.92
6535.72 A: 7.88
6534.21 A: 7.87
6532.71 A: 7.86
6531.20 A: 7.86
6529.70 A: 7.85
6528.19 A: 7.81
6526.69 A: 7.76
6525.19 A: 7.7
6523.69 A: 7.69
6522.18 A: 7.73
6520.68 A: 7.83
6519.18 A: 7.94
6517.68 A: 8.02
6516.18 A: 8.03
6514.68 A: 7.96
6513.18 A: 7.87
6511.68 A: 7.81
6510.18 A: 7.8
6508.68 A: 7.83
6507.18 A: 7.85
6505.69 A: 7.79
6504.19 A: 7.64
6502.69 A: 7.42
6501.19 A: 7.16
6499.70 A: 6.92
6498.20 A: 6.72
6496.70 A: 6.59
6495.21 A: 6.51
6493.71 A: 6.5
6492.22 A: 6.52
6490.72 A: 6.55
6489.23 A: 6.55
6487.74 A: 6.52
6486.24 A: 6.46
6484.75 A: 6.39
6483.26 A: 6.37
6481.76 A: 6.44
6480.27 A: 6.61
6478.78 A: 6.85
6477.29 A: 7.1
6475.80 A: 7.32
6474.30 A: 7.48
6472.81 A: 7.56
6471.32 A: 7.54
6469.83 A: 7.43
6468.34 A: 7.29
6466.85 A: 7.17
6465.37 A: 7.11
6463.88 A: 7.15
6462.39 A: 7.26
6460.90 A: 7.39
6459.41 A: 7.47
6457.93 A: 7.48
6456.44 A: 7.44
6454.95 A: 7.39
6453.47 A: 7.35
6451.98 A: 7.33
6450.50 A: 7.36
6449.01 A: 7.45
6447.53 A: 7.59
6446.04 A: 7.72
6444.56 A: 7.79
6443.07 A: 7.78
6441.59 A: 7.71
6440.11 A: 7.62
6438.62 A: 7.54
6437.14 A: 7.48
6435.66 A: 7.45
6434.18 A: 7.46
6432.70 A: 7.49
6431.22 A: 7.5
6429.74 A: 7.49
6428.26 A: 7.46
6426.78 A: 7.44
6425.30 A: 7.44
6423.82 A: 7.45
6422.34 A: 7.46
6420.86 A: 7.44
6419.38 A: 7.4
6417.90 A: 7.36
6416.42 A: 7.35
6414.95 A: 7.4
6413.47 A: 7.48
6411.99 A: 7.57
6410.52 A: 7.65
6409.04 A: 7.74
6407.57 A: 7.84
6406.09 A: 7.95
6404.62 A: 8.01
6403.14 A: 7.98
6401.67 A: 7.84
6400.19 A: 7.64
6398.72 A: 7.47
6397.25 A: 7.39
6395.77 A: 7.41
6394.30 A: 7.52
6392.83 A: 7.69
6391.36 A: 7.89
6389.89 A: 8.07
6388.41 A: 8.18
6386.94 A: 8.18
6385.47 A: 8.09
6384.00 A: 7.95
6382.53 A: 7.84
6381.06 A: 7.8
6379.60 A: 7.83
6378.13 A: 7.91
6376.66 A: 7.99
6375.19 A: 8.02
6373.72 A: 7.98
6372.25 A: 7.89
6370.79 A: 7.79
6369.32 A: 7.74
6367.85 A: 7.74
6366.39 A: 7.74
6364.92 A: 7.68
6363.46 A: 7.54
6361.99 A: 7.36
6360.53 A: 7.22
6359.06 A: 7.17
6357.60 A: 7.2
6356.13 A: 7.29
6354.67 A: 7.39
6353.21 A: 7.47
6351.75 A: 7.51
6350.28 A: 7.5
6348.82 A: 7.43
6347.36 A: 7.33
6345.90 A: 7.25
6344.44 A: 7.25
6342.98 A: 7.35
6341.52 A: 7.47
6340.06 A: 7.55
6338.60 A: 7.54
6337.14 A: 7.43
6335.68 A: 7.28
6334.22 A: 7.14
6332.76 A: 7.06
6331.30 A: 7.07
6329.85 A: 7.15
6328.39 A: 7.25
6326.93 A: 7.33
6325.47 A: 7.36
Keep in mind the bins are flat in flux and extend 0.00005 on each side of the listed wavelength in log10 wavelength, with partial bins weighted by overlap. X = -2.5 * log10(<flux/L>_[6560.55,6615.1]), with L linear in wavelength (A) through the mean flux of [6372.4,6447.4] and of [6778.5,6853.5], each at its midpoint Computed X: -0.22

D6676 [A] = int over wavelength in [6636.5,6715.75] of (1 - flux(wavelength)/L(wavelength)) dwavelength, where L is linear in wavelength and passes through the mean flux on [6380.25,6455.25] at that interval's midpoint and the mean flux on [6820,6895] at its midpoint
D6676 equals -2.8 A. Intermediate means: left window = 7.63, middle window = 7.81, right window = 7.49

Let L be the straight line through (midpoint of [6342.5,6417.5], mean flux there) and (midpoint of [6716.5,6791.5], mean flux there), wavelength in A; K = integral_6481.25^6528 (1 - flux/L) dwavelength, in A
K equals 2.3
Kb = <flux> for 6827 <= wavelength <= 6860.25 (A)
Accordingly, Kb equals 7.55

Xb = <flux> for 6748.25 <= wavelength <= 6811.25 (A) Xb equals 7.64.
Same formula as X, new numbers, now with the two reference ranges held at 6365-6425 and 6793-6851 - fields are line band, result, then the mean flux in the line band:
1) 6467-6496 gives 0.13 mag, 6.85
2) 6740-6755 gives 0.07 mag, 7.16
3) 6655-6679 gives 0.03 mag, 7.43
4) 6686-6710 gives -0.09 mag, 8.28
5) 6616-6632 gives -0.04 mag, 7.99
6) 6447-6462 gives 0.04 mag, 7.42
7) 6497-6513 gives 0.03 mag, 7.48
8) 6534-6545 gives -0.08 mag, 8.26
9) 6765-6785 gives -0.01 mag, 7.71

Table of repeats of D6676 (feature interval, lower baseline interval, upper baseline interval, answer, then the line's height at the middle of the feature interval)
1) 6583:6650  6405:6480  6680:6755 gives -2.6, 7.76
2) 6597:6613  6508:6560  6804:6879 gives 1.5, 8.26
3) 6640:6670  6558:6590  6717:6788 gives 6.5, 9.49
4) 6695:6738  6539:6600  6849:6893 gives 2.8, 8.7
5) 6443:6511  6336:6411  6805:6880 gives 4.1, 7.63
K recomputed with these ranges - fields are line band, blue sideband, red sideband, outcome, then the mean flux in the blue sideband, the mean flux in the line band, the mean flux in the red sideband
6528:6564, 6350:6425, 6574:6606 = -3.93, 7.67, 9.61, 8.93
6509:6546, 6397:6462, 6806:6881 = -2.29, 7.55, 8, 7.52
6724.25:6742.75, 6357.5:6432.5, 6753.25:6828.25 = 0.05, 7.67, 7.6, 7.62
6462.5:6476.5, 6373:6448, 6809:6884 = 0.58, 7.68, 7.33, 7.48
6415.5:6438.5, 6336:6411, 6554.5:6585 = 3.05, 7.66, 7.45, 11.1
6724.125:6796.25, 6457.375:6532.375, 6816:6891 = -1.35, 7.3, 7.55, 7.45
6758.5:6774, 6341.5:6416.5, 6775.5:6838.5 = 0.35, 7.66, 7.49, 7.66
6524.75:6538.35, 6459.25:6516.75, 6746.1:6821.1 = -1.19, 7.15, 7.84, 7.59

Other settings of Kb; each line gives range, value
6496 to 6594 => 9.06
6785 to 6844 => 7.61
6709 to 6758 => 7.75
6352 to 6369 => 7.45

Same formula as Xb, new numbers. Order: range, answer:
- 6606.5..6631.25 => 7.97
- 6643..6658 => 7.38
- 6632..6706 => 7.7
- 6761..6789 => 7.62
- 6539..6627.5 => 9.27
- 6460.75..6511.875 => 7.06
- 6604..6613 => 7.49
